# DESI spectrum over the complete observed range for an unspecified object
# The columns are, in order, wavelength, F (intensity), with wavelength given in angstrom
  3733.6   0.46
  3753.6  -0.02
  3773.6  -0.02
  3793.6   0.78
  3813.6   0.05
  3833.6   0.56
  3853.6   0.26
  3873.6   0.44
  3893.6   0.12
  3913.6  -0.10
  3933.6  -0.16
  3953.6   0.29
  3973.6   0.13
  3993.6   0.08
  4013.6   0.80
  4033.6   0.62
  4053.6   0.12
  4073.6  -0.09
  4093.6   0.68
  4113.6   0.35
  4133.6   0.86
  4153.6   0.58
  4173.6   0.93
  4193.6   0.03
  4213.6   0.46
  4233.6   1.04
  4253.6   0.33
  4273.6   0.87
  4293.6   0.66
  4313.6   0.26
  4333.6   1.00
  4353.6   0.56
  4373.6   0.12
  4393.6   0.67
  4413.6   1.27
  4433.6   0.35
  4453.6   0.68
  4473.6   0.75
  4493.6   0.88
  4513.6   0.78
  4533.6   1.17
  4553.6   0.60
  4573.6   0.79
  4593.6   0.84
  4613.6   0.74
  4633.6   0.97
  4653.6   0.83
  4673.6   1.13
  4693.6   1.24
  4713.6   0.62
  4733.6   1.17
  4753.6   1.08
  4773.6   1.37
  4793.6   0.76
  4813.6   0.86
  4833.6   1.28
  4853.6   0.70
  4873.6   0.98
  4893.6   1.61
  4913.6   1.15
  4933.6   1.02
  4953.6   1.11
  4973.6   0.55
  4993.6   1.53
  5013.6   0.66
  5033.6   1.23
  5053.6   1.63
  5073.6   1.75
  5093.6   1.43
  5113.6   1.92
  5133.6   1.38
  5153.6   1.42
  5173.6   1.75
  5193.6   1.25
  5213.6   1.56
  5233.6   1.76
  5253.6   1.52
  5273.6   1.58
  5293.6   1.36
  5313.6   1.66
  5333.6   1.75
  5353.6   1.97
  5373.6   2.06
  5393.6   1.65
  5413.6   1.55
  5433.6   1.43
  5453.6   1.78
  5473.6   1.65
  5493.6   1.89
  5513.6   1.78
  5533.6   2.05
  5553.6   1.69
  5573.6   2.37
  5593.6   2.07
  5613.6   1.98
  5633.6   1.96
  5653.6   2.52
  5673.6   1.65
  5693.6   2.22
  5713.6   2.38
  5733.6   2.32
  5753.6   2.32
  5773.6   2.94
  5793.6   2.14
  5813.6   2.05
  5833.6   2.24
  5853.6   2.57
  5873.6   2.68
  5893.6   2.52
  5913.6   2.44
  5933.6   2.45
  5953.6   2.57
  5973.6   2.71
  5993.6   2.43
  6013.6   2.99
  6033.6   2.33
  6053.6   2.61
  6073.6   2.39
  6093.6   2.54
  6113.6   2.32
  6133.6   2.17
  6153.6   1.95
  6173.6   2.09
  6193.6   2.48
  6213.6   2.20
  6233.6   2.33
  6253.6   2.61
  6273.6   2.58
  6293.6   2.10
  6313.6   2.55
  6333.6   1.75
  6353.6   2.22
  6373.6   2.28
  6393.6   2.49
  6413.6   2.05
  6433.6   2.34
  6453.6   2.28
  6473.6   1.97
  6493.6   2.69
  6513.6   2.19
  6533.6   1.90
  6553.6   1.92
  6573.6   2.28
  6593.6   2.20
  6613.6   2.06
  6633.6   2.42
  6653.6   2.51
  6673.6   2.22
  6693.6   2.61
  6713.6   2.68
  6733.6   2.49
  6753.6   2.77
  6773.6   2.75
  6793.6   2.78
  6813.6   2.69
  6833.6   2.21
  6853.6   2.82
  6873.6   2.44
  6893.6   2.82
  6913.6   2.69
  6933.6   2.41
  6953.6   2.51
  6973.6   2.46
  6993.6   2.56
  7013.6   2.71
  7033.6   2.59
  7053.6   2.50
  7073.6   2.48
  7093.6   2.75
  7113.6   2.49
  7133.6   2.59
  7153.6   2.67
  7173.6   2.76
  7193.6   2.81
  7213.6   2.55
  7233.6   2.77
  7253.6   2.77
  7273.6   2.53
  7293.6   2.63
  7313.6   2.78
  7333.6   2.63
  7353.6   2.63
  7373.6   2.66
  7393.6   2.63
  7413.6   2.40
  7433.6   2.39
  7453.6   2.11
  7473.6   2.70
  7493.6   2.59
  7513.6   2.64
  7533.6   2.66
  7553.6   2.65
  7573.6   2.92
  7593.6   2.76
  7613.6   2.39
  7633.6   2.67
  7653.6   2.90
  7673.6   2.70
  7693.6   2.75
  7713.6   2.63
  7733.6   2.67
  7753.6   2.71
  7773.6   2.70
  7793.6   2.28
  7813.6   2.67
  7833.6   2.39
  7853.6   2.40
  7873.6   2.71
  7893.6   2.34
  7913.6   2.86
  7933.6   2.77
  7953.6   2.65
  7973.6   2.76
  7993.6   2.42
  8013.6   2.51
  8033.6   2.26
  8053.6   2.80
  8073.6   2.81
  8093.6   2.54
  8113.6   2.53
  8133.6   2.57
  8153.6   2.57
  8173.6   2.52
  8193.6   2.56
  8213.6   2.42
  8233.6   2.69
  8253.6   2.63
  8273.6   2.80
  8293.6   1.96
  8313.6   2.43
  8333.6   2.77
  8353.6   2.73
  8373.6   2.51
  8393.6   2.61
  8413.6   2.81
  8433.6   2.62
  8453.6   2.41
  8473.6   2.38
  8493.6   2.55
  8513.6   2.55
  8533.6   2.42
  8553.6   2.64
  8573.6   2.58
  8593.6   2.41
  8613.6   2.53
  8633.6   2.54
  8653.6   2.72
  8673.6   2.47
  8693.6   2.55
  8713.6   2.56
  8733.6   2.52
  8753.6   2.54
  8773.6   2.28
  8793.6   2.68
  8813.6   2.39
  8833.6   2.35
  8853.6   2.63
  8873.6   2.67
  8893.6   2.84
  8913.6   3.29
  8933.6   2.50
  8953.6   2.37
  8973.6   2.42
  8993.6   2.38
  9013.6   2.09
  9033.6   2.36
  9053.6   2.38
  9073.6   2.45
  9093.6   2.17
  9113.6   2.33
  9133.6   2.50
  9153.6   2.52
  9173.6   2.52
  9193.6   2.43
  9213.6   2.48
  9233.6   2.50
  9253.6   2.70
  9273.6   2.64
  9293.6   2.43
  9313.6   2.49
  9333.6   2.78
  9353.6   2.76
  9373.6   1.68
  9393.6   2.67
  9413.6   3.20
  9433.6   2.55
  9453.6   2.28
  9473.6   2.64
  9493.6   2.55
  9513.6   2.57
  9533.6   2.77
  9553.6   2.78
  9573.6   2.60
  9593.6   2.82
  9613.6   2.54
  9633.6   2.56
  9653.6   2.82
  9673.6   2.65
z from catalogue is 0.26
